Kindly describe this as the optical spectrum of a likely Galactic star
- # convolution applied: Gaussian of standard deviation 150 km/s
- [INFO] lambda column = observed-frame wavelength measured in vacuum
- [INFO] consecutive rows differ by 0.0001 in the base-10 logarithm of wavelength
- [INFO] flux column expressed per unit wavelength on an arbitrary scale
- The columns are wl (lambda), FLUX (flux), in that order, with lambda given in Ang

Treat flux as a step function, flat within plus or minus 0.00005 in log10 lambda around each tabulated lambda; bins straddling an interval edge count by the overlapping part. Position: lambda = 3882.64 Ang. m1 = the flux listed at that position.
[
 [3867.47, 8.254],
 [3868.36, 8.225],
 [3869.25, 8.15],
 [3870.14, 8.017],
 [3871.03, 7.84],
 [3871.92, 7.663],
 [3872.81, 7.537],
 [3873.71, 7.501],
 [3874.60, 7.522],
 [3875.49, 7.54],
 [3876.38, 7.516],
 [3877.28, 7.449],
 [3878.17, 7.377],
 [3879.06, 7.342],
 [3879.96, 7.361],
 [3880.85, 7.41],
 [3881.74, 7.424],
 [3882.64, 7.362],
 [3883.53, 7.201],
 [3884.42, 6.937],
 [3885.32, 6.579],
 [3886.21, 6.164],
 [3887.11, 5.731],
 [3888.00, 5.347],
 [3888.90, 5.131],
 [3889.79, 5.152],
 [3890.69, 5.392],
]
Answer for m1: 7.362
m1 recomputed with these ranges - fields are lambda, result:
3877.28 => 7.449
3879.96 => 7.361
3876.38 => 7.516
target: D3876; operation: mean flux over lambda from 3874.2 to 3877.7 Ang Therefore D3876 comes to 7.5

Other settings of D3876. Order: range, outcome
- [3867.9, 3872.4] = 7.99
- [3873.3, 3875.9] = 7.53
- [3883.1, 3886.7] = 6.7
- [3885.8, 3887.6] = 5.93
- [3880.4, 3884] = 7.37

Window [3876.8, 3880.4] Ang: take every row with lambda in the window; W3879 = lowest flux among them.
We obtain 7.342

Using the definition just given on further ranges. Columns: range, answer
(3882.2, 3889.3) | 5.131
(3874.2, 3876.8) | 7.516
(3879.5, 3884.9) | 6.937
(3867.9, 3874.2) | 7.501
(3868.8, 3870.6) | 8.017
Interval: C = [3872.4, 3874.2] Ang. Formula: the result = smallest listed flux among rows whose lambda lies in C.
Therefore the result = 7.501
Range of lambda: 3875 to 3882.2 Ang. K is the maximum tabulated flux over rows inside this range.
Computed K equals 7.54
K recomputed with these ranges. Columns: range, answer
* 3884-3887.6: 6.937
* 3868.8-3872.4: 8.15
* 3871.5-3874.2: 7.663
